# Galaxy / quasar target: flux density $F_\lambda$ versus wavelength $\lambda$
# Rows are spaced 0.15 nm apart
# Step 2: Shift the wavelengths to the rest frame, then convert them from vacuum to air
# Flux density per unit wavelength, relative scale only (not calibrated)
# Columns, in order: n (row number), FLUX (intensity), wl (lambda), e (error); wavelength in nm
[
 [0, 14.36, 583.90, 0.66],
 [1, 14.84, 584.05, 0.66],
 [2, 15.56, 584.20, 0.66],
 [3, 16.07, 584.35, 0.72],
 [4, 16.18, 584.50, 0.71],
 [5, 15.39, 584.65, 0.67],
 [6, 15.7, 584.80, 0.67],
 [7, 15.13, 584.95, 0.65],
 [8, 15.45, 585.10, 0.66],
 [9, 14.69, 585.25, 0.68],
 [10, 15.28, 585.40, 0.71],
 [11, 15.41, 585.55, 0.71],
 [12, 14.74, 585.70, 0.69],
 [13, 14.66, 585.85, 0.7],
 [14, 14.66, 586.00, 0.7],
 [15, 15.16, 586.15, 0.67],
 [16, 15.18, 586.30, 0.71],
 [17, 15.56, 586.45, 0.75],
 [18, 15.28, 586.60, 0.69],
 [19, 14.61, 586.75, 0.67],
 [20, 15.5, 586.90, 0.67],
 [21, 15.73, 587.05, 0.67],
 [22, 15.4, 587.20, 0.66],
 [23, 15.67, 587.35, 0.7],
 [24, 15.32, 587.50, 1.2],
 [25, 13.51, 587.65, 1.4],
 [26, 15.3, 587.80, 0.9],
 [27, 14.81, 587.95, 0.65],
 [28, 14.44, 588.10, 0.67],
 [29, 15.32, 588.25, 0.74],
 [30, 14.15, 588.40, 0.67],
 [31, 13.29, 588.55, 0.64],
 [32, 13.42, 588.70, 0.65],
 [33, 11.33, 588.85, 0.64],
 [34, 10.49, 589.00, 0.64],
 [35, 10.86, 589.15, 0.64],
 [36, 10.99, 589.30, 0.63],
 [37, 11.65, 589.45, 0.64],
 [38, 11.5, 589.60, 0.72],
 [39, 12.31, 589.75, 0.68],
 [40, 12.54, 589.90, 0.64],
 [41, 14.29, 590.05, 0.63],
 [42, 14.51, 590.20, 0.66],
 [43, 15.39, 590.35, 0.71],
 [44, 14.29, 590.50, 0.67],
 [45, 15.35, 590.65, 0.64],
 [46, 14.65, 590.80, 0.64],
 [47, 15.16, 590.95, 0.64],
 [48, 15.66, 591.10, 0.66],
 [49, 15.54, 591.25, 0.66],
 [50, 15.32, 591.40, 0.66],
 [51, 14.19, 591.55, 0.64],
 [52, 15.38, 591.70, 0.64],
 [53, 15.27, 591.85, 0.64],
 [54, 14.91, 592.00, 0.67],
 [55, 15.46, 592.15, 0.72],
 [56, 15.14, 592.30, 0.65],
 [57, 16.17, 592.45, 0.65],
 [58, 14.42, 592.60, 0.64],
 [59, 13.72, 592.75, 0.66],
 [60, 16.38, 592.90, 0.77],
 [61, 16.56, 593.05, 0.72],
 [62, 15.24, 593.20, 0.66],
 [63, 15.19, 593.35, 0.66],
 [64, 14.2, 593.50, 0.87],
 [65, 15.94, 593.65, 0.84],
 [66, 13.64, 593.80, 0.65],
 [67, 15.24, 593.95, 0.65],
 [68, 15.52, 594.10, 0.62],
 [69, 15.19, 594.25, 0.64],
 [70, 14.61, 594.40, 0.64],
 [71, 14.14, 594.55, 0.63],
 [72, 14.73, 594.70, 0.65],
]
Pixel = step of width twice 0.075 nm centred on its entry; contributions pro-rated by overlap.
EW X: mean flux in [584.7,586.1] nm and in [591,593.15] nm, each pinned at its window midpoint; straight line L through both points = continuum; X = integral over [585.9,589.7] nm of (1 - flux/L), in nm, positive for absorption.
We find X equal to 0.30 nm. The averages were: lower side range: 15.1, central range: 14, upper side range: 15.3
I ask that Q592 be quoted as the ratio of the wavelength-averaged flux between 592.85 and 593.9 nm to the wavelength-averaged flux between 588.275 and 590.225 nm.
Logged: 1.2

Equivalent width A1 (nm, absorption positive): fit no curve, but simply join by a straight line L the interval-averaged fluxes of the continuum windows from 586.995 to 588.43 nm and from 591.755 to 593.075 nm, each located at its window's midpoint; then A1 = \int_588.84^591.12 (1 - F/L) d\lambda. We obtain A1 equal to 0.29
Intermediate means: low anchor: 15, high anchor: 15.3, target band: 13.2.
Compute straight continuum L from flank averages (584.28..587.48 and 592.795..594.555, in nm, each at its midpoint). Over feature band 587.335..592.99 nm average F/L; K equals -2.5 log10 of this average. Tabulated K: 0.080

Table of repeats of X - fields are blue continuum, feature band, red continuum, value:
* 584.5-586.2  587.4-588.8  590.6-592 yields 0.07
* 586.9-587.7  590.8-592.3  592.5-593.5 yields 0.00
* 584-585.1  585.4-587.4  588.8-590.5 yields -0.11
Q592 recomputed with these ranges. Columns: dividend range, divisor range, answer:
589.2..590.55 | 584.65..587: 0.86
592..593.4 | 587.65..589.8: 1.19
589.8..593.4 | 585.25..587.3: 0.99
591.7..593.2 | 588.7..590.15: 1.29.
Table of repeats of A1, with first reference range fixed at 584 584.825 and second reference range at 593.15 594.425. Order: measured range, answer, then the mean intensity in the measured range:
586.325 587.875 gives 0.027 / 15.2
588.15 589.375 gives 0.225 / 12.5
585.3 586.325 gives 0.036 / 15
